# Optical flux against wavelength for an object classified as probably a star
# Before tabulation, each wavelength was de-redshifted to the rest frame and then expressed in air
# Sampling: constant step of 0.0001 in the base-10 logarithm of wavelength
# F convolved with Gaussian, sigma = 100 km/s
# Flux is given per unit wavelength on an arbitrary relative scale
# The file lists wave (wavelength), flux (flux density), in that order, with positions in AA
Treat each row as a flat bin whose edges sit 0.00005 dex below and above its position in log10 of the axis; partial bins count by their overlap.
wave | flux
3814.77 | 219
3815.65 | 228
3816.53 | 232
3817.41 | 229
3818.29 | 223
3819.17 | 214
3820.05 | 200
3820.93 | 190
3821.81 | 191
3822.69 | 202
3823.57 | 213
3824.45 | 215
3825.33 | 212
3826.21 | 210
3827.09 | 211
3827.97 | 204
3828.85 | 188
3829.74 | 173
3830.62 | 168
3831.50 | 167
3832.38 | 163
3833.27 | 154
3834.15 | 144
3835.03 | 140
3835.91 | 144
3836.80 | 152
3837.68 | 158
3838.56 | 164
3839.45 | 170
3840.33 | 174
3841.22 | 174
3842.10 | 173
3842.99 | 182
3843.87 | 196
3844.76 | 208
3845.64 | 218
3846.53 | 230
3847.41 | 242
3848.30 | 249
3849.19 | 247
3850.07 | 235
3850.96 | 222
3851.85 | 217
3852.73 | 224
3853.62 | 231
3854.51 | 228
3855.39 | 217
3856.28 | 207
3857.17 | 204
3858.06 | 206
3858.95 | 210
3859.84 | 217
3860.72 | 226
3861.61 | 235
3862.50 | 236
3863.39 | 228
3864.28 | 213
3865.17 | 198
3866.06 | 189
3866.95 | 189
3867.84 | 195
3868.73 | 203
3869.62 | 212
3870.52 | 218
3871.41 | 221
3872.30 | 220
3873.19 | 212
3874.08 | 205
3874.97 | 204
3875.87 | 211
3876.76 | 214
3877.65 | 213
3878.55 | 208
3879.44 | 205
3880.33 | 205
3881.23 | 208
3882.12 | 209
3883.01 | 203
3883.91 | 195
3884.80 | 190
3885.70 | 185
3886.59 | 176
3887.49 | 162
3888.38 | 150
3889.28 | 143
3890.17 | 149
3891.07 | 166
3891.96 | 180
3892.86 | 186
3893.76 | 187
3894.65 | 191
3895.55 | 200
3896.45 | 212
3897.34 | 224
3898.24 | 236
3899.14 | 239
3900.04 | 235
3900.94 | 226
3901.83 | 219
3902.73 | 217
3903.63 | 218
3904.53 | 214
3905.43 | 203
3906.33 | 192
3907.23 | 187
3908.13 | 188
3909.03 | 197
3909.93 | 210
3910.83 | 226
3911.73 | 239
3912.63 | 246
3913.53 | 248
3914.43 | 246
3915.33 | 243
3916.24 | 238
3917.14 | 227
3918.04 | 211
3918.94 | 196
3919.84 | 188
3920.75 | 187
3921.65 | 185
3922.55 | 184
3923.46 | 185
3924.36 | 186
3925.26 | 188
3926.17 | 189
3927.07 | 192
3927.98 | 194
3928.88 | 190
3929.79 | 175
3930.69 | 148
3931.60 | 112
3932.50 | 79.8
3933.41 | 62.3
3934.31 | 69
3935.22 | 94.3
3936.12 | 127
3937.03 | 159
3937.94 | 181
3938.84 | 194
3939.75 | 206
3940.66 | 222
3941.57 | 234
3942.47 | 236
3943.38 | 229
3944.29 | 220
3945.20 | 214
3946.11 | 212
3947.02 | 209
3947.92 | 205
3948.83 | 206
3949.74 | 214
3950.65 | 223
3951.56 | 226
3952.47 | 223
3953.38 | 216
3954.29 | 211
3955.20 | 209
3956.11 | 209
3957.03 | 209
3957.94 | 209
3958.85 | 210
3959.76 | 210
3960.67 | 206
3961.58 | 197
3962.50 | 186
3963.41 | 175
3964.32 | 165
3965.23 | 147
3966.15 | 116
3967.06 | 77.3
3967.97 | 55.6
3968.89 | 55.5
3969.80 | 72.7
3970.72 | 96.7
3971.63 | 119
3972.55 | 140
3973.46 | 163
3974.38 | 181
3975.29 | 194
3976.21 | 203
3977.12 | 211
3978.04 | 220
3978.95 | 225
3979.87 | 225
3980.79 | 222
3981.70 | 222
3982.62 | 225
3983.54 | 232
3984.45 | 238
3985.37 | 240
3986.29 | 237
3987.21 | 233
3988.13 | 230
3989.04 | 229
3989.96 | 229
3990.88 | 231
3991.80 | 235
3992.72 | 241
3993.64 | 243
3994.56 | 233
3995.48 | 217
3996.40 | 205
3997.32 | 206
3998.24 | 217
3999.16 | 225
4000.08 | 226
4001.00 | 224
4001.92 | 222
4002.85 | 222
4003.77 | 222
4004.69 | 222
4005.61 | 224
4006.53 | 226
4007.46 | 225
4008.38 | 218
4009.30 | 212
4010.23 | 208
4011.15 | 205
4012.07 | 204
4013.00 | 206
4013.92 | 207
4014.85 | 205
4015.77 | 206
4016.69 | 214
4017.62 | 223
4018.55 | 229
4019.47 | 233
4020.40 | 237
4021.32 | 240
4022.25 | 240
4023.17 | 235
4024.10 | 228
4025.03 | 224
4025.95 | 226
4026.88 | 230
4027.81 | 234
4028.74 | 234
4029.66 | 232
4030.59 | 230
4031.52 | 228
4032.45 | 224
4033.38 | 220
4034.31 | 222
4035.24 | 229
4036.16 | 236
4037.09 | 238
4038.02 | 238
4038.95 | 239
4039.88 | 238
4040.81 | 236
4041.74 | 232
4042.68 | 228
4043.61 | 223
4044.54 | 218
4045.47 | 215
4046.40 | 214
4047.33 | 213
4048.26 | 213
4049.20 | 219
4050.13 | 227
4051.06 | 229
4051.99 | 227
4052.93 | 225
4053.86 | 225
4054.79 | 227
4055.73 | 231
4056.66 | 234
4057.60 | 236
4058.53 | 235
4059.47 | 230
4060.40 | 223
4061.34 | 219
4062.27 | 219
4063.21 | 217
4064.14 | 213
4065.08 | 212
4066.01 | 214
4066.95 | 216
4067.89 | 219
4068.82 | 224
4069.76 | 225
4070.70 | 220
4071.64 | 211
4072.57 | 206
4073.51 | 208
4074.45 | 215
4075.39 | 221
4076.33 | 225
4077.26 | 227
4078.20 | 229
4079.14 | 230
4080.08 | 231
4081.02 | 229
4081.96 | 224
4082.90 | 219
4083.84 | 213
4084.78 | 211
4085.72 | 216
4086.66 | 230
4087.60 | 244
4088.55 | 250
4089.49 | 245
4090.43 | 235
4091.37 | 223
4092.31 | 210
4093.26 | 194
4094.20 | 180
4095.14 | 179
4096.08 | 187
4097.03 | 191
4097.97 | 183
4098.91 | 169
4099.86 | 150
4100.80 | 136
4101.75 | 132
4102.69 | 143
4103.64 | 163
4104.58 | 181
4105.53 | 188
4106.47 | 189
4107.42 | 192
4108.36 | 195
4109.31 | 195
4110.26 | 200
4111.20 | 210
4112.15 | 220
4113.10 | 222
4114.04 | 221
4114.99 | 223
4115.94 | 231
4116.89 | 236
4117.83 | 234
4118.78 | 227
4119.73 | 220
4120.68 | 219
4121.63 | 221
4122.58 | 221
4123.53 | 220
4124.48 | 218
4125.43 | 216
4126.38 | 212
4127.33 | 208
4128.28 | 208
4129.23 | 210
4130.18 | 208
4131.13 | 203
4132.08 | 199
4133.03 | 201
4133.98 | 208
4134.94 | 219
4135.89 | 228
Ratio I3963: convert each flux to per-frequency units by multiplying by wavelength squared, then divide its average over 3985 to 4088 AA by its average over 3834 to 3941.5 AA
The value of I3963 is 1.2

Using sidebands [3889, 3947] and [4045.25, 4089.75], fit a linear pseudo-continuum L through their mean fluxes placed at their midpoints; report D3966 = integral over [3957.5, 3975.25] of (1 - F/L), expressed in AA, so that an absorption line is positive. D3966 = 4.9 AA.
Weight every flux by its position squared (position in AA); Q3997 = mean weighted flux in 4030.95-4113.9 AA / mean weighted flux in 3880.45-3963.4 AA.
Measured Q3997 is 1.18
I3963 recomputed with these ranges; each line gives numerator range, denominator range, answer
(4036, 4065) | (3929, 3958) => 1.28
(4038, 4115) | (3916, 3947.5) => 1.27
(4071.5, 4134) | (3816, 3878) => 1.16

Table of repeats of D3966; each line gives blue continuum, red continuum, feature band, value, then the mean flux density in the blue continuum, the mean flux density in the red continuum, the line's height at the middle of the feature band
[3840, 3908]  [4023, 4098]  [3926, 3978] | 9.6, 206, 222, 213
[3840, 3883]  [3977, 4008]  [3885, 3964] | 8.5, 212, 226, 219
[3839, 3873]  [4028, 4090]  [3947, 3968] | 2.7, 212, 225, 219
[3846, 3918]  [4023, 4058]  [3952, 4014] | 6.1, 211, 228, 222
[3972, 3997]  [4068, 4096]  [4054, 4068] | -0.3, 218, 219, 219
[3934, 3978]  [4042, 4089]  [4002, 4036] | -3.2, 179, 223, 204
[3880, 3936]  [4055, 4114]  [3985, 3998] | -1.9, 190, 209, 199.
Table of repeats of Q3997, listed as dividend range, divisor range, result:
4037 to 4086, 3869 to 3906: 1.21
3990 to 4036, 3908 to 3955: 1.20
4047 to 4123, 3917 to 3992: 1.21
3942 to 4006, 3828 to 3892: 1.08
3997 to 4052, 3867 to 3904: 1.19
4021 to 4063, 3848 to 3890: 1.20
